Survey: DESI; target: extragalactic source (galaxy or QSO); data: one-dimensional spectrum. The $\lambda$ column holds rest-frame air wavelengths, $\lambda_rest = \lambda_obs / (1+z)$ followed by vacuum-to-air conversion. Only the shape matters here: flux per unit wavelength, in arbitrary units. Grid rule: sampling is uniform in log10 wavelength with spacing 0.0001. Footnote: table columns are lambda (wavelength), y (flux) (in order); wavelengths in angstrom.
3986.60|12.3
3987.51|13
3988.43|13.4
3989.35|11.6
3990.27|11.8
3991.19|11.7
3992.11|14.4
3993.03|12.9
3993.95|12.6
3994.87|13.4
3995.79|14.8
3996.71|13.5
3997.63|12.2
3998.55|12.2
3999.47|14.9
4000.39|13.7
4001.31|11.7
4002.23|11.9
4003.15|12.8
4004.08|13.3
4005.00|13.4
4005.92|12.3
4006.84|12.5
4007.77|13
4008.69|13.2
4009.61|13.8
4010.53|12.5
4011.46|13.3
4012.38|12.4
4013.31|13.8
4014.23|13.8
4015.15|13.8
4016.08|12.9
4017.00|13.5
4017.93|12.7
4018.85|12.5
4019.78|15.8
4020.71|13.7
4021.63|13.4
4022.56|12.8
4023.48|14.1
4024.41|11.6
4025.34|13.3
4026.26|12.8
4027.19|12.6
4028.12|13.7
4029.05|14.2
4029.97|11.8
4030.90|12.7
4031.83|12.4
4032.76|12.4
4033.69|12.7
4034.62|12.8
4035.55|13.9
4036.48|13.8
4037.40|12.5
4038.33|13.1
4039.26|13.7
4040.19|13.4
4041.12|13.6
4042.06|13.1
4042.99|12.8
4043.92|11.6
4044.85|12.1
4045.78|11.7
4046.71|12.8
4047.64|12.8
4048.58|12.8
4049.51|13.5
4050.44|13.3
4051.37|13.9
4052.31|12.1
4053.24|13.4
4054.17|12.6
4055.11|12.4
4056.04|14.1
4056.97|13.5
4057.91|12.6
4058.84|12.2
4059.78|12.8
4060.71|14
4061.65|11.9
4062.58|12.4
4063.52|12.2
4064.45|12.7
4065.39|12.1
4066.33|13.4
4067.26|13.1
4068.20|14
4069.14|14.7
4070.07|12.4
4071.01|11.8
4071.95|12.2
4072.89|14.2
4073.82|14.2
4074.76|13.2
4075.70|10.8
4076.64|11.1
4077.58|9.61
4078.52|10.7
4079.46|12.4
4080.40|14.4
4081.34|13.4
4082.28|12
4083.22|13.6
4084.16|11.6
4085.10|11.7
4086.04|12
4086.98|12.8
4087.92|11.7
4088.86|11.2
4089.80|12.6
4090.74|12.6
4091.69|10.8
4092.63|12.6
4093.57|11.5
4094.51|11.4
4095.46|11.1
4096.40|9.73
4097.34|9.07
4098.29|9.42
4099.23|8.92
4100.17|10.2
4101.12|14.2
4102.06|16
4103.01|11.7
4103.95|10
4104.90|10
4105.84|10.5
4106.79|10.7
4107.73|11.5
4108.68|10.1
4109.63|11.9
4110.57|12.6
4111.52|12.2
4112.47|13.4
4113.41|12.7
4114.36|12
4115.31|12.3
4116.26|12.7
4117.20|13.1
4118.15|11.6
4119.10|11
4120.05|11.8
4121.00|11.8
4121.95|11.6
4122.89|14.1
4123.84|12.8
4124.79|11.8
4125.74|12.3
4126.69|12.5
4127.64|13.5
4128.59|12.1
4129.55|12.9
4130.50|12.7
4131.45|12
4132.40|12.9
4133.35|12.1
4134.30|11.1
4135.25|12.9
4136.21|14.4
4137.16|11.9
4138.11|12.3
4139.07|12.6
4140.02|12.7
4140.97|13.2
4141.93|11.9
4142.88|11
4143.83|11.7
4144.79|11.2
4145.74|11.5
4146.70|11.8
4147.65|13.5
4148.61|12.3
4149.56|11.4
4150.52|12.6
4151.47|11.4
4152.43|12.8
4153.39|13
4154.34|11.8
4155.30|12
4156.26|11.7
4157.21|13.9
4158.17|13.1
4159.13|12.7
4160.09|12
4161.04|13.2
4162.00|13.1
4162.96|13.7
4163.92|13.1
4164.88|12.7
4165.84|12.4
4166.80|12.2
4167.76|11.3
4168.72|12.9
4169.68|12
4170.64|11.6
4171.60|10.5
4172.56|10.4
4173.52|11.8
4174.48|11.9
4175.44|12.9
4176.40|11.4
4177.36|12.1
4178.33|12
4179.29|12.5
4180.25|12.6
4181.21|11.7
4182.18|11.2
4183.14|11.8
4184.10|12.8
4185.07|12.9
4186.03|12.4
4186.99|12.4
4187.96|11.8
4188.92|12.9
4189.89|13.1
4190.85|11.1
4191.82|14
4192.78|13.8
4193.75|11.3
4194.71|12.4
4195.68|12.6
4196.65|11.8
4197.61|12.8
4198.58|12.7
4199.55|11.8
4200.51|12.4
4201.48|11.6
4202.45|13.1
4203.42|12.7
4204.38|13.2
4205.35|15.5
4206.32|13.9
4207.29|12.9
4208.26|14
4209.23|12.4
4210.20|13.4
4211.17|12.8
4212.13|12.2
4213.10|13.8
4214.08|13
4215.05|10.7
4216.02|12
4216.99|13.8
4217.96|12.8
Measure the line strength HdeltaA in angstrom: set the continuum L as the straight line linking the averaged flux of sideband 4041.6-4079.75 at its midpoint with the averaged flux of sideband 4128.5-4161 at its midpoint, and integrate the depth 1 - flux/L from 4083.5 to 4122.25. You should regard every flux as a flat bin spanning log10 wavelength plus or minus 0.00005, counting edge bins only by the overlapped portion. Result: 2.7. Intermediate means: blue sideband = 12.7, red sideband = 12.3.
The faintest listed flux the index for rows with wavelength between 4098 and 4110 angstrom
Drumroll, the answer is 8.92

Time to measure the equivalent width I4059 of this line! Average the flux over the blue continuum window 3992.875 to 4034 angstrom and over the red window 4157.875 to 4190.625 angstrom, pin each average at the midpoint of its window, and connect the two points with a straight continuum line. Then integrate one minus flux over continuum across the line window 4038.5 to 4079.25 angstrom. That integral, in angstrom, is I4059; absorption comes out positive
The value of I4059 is 0.4 angstrom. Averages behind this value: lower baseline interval 13.1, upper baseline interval 12.3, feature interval 12.7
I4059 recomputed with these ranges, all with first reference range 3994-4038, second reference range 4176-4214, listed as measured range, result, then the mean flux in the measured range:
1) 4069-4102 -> 2.6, 11.9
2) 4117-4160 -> 1.5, 12.3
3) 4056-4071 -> 0.1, 12.9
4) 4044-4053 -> 0.2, 12.7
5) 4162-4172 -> 0.3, 12.3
